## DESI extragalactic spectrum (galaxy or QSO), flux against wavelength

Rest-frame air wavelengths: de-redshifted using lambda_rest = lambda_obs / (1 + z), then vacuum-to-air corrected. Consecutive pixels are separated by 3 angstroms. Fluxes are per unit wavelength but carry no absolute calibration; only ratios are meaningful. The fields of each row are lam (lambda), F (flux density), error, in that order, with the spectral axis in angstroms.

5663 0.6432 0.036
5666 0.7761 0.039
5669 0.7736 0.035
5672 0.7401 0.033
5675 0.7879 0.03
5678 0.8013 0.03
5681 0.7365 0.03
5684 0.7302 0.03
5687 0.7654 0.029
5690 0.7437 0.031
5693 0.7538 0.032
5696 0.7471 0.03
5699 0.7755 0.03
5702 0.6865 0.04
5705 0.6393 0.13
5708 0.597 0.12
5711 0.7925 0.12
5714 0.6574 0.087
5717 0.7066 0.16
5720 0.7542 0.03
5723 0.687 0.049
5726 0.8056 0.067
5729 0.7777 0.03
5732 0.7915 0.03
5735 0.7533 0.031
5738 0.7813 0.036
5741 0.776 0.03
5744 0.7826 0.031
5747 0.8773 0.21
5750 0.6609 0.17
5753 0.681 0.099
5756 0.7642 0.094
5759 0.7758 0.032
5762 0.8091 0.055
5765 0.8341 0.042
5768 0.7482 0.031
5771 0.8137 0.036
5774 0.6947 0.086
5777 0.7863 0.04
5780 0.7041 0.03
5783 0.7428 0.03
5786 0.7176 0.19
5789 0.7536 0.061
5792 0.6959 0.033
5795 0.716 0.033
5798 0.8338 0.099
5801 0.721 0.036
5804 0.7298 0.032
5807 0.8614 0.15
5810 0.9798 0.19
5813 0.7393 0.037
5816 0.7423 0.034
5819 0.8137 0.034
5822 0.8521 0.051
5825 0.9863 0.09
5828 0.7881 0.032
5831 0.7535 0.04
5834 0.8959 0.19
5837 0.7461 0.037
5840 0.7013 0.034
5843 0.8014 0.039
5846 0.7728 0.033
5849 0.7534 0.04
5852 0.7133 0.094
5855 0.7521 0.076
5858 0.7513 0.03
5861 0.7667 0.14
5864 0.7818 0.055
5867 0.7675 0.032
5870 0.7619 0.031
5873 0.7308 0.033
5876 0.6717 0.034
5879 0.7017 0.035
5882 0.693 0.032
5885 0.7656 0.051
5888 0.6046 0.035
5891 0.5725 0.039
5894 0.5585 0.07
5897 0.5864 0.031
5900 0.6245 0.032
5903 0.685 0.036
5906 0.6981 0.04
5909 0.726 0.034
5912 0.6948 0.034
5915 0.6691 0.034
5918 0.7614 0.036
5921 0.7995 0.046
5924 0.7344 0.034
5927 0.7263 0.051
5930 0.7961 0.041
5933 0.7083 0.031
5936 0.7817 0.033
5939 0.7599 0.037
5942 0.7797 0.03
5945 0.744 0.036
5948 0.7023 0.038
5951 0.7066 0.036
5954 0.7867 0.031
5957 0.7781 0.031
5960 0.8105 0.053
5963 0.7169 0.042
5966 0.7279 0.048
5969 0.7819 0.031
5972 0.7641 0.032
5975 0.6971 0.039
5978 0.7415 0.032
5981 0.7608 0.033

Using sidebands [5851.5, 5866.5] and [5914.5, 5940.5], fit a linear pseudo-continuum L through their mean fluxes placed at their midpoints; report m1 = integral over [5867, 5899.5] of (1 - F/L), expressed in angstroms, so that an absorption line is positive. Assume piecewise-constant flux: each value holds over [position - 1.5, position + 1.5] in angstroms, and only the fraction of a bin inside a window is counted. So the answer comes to 3.7 angstroms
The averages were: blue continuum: 0.757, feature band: 0.668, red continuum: 0.752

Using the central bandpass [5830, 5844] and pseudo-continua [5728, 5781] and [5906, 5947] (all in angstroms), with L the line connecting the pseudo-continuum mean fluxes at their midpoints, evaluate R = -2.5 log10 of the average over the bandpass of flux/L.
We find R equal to -0.034 mag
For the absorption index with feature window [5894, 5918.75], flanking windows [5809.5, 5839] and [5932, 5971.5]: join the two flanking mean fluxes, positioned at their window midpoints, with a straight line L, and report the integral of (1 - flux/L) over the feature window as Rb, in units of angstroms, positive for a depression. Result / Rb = 3.40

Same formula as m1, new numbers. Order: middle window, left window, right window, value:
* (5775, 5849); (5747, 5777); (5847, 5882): -3.3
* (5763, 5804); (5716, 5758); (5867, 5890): -0.6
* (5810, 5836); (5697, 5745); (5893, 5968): -3.5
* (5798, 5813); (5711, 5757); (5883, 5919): -2.2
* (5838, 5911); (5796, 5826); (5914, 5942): 7.3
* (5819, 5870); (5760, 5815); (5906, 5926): -2.3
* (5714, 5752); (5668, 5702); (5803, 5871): 0.5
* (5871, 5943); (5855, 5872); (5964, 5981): 5.2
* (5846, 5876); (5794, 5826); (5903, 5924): 0.8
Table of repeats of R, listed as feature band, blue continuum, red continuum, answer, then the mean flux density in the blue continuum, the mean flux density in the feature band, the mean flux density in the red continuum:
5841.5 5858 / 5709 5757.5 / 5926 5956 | -0.01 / 0.751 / 0.758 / 0.75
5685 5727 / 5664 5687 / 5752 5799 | 0.06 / 0.761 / 0.721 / 0.754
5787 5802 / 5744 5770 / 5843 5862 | 0.03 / 0.77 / 0.744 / 0.755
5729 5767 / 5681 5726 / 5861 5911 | -0.09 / 0.72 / 0.774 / 0.686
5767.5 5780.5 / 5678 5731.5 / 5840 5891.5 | -0.03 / 0.73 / 0.753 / 0.729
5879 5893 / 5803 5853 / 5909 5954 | 0.17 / 0.803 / 0.66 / 0.741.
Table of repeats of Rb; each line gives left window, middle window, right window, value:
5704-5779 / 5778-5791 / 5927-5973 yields 0.4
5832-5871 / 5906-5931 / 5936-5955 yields 0.6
